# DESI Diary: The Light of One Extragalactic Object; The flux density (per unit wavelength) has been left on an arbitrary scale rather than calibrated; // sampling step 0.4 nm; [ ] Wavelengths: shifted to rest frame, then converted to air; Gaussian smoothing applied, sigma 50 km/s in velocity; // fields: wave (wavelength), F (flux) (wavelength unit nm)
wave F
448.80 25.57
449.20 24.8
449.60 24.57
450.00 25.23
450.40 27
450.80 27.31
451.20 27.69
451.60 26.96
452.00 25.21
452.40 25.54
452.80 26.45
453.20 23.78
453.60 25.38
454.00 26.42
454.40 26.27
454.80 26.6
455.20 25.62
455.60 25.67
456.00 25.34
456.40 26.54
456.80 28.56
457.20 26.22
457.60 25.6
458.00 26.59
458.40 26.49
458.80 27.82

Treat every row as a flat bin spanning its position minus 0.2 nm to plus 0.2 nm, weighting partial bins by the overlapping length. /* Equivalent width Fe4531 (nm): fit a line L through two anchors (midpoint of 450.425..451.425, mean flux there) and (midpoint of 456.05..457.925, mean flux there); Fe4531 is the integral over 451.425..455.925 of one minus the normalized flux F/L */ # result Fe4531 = 0.21 nm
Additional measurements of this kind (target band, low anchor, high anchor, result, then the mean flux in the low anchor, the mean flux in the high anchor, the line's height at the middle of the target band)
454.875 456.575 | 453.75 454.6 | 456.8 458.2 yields 0.035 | 26.3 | 26.5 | 26.4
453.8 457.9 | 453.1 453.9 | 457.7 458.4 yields -0.097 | 24.9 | 26.4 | 25.7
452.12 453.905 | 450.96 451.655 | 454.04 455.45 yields 0.096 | 27.4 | 26.2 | 26.8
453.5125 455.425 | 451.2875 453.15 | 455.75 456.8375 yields 0.012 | 26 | 26.5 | 26.3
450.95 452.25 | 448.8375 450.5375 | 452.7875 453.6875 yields -0.077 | 25.4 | 24.9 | 25.1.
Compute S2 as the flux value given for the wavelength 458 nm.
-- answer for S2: 26.59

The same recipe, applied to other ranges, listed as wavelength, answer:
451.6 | 26.96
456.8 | 28.56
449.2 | 24.8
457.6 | 25.6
